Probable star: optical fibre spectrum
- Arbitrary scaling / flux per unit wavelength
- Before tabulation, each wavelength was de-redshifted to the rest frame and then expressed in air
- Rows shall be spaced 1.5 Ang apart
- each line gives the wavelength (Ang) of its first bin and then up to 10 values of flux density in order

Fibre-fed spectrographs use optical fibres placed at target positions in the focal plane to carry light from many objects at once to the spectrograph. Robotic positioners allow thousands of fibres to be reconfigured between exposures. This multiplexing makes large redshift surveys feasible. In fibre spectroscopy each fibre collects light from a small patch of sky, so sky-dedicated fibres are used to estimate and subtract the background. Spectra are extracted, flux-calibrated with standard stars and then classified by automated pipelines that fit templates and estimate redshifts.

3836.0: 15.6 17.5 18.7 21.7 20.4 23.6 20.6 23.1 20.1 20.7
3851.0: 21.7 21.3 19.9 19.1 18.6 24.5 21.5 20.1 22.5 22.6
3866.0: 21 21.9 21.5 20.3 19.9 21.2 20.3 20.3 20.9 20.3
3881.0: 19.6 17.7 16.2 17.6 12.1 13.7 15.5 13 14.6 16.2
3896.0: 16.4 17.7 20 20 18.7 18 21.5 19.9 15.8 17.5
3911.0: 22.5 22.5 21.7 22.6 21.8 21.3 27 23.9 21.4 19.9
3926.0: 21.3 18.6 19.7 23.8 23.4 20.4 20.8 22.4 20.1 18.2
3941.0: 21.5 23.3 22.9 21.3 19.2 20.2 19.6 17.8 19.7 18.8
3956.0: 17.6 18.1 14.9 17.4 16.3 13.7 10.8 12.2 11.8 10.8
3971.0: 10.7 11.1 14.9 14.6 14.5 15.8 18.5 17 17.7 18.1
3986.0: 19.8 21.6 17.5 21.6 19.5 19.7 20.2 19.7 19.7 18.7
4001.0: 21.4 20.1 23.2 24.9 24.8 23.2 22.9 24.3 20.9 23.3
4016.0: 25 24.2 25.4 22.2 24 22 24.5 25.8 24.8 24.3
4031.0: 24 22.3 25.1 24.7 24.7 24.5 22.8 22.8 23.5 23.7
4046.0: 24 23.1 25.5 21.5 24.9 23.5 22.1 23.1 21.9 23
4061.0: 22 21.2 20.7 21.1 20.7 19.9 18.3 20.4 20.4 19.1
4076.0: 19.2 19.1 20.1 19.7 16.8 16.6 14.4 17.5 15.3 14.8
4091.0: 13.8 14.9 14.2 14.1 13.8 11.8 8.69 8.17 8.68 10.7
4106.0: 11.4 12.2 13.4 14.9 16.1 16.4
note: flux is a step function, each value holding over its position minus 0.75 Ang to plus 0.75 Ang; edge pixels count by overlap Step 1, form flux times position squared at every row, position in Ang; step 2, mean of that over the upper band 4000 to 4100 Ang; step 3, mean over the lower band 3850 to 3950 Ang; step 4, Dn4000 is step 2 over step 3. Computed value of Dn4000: 1.1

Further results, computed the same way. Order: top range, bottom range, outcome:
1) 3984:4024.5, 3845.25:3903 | 1.21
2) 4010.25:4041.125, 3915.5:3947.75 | 1.16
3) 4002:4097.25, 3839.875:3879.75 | 1.12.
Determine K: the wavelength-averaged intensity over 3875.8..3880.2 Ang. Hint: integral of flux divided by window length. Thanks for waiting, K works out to 20.5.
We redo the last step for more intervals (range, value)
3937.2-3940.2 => 19.2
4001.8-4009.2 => 23.3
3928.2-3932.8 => 22.2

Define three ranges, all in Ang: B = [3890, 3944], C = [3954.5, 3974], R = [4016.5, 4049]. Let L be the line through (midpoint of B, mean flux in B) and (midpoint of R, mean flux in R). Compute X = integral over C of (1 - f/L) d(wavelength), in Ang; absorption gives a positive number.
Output 6.9 Ang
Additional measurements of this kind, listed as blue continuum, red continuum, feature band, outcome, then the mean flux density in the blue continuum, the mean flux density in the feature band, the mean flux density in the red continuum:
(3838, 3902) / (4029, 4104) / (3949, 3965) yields 2.0 Ang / 19.5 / 17.1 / 19.6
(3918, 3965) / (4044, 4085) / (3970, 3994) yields 4.0 Ang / 20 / 16.9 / 21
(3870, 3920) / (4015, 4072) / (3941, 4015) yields 9.5 Ang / 18.8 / 18.5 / 23.1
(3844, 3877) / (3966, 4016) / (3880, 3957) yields 1.7 Ang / 21.1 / 19.5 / 18.8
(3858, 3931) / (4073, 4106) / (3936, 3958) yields -1.9 Ang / 19.7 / 20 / 14.9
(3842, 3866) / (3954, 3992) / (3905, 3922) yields -2.7 Ang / 21.3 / 21.5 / 15.9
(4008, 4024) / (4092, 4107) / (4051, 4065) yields -4.0 Ang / 23.4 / 22.4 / 11.6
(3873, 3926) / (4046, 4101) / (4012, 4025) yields -3.1 Ang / 19.1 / 23.5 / 18.8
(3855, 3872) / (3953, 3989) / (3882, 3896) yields 3.3 Ang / 21.2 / 15.2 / 15.6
